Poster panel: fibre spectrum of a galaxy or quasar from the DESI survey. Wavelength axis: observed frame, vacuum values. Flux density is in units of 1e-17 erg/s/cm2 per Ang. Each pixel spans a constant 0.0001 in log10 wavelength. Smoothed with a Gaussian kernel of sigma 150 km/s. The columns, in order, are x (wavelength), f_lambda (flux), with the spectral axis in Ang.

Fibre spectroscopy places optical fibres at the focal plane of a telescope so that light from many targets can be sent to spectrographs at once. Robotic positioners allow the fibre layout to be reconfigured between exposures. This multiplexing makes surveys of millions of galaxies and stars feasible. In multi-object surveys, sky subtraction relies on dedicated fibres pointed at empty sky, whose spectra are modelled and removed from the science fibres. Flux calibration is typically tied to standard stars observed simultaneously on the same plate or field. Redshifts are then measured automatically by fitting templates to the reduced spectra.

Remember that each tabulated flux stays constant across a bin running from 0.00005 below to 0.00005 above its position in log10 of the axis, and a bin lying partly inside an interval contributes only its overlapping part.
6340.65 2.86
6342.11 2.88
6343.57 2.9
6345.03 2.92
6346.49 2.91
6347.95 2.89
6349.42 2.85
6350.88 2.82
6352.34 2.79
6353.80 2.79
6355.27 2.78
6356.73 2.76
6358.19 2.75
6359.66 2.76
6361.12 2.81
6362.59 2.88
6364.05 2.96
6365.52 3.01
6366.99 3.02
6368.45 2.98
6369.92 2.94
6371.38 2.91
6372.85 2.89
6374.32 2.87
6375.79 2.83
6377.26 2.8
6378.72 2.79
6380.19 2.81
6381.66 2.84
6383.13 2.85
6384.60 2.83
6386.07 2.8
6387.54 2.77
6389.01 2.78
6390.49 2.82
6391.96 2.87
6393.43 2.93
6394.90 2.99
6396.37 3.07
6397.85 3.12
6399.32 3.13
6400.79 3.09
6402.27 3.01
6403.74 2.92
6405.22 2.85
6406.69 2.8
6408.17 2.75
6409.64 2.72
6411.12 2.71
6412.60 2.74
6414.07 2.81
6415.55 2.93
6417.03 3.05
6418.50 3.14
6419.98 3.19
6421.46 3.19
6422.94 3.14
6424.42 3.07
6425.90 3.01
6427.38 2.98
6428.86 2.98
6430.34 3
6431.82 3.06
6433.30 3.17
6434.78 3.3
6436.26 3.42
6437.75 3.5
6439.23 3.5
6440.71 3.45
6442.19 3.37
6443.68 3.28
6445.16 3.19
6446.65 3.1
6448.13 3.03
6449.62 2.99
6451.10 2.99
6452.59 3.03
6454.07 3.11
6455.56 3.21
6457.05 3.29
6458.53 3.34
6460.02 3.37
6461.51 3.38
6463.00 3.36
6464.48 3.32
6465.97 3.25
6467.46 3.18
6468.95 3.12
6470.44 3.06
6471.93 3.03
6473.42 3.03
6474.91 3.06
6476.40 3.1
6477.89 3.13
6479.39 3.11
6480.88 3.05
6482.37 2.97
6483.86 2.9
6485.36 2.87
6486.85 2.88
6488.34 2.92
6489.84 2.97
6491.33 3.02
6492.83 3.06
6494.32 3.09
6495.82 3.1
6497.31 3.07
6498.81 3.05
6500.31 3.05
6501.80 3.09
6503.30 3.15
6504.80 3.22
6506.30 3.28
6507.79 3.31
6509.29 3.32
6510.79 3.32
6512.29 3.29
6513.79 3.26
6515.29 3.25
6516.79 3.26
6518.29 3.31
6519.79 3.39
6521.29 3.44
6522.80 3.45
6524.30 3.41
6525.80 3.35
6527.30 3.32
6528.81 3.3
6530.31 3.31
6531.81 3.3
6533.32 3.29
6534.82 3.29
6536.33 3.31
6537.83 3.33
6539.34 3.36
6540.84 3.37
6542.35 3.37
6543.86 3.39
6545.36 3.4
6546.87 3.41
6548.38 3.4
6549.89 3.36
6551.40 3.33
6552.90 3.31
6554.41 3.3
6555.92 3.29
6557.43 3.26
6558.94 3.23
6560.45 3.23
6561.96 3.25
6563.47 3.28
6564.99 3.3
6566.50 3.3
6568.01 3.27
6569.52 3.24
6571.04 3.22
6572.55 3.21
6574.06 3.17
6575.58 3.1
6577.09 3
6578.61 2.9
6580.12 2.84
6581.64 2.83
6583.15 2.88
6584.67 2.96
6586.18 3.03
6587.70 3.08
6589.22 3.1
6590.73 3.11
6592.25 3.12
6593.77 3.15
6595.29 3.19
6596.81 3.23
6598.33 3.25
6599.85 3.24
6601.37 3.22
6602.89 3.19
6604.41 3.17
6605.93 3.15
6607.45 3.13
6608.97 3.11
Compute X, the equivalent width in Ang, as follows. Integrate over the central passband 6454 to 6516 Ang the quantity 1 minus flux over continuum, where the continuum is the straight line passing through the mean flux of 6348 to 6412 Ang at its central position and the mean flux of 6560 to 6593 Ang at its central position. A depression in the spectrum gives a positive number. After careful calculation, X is -3.0 Ang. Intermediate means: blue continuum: 2.87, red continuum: 3.11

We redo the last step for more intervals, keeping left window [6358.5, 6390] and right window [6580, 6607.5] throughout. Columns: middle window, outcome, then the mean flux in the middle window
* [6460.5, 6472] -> -1.0 Ang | 3.23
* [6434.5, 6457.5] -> -2.3 Ang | 3.23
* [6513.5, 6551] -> -3.8 Ang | 3.35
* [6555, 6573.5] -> -1.1 Ang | 3.26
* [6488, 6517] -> -1.5 Ang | 3.16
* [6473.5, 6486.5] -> -0.2 Ang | 3.02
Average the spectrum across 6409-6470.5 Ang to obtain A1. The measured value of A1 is 3.15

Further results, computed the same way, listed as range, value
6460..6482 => 3.16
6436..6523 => 3.18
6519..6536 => 3.35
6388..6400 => 2.96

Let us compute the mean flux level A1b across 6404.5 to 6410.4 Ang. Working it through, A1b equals 2.78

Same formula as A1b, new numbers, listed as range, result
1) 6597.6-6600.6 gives 3.24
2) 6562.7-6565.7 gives 3.28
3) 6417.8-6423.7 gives 3.16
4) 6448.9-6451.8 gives 3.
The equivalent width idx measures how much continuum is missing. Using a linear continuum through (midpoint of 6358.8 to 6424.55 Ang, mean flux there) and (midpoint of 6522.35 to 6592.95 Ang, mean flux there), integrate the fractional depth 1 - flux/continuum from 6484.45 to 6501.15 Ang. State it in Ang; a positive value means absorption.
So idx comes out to 0.5 Ang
